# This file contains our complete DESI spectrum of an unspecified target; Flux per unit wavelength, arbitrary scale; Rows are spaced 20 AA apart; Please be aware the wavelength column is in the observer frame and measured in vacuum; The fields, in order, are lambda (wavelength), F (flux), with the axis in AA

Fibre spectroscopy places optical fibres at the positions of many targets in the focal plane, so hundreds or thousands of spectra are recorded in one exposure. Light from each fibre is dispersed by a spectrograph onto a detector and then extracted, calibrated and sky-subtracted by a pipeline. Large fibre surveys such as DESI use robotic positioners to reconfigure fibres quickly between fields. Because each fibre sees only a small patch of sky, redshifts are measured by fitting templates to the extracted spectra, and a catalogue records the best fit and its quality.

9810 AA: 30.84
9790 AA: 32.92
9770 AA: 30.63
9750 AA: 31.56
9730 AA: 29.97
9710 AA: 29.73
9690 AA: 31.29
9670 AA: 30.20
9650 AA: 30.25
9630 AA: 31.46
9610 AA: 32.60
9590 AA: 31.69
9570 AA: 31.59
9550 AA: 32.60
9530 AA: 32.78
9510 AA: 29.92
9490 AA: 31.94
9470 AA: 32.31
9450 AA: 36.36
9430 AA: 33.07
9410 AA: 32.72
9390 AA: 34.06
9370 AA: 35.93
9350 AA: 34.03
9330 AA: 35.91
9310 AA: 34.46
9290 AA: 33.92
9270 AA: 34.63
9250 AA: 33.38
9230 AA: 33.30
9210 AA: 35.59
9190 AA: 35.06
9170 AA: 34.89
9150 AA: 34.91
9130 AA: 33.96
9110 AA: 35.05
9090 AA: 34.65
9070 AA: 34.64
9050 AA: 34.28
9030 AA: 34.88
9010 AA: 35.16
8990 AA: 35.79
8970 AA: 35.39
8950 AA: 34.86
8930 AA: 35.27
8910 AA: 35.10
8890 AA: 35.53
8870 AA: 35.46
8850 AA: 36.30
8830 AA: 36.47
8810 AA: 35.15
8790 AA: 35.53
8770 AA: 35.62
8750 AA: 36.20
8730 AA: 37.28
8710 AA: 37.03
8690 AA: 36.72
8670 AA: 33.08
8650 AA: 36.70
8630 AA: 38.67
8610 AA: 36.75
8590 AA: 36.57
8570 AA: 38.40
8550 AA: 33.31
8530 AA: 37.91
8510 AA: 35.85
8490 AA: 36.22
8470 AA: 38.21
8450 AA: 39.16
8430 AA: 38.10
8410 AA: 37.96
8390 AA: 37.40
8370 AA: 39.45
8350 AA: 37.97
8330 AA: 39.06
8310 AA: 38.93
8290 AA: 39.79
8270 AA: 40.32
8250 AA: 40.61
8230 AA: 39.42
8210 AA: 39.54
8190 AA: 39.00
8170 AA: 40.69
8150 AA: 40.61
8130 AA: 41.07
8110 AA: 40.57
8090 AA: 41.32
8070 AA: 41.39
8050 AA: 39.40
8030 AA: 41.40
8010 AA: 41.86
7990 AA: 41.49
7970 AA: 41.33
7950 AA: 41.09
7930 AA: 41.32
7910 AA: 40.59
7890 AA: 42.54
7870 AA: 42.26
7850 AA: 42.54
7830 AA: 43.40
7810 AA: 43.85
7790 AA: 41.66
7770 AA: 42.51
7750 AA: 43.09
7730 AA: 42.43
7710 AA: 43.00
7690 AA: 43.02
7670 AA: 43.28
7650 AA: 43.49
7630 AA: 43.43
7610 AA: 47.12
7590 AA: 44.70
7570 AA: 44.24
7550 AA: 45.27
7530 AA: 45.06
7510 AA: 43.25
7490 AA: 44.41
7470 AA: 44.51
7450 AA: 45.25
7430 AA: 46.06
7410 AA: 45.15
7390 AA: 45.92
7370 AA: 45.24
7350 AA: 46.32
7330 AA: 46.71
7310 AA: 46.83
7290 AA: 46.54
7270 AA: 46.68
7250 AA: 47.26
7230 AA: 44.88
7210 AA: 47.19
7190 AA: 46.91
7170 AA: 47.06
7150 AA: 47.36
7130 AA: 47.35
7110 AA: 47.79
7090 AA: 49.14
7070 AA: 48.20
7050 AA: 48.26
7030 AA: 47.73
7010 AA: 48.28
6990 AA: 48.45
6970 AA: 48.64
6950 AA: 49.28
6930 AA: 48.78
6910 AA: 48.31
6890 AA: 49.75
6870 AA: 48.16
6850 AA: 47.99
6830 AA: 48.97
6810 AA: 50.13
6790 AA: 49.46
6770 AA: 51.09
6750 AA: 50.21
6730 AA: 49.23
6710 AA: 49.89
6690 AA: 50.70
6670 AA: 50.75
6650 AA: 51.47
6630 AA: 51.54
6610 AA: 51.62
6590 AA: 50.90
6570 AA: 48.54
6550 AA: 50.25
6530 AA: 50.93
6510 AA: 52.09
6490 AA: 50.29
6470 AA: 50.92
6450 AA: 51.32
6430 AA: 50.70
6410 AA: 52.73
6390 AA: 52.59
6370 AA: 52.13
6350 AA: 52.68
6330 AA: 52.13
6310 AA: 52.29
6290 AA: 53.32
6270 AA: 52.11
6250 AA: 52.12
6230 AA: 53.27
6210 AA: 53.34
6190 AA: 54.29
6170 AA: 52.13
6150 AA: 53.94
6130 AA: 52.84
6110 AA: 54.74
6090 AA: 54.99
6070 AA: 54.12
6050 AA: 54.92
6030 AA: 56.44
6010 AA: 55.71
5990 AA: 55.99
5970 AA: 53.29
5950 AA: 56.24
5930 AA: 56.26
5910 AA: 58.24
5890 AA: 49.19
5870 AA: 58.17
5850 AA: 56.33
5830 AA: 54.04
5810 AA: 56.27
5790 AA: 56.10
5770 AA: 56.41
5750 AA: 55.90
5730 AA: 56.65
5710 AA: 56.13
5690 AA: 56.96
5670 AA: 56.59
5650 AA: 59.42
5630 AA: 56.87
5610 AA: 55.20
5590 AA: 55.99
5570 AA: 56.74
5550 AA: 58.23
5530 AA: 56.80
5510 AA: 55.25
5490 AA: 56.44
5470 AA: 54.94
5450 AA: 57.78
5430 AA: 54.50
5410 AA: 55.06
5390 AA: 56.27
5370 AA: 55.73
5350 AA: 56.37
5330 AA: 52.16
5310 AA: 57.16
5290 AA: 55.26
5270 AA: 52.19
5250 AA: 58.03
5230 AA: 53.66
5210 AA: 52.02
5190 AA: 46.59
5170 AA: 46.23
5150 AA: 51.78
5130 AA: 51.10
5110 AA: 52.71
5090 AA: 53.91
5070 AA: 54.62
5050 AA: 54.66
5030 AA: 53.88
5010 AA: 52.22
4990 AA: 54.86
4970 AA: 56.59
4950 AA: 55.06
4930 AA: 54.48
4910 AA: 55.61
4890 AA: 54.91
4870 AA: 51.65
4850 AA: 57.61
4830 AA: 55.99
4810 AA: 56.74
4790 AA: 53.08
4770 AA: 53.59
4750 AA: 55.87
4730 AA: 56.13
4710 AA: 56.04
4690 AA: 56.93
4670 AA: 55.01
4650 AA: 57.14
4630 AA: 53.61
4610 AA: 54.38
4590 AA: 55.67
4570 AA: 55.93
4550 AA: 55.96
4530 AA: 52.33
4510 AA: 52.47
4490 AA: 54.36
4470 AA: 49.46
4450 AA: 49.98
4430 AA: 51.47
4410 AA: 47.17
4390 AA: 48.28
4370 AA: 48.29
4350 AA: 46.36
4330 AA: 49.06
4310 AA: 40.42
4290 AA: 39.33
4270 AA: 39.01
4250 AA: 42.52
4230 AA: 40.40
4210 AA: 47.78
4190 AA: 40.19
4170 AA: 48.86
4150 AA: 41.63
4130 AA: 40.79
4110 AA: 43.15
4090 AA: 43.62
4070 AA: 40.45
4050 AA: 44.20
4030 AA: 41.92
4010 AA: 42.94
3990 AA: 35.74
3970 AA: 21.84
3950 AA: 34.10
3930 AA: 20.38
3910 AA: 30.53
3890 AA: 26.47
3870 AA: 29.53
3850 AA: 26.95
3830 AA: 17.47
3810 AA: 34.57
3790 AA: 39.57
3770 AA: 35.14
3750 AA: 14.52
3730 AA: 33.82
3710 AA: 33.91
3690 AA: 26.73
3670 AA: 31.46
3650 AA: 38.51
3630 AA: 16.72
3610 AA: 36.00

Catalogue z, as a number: 0.00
